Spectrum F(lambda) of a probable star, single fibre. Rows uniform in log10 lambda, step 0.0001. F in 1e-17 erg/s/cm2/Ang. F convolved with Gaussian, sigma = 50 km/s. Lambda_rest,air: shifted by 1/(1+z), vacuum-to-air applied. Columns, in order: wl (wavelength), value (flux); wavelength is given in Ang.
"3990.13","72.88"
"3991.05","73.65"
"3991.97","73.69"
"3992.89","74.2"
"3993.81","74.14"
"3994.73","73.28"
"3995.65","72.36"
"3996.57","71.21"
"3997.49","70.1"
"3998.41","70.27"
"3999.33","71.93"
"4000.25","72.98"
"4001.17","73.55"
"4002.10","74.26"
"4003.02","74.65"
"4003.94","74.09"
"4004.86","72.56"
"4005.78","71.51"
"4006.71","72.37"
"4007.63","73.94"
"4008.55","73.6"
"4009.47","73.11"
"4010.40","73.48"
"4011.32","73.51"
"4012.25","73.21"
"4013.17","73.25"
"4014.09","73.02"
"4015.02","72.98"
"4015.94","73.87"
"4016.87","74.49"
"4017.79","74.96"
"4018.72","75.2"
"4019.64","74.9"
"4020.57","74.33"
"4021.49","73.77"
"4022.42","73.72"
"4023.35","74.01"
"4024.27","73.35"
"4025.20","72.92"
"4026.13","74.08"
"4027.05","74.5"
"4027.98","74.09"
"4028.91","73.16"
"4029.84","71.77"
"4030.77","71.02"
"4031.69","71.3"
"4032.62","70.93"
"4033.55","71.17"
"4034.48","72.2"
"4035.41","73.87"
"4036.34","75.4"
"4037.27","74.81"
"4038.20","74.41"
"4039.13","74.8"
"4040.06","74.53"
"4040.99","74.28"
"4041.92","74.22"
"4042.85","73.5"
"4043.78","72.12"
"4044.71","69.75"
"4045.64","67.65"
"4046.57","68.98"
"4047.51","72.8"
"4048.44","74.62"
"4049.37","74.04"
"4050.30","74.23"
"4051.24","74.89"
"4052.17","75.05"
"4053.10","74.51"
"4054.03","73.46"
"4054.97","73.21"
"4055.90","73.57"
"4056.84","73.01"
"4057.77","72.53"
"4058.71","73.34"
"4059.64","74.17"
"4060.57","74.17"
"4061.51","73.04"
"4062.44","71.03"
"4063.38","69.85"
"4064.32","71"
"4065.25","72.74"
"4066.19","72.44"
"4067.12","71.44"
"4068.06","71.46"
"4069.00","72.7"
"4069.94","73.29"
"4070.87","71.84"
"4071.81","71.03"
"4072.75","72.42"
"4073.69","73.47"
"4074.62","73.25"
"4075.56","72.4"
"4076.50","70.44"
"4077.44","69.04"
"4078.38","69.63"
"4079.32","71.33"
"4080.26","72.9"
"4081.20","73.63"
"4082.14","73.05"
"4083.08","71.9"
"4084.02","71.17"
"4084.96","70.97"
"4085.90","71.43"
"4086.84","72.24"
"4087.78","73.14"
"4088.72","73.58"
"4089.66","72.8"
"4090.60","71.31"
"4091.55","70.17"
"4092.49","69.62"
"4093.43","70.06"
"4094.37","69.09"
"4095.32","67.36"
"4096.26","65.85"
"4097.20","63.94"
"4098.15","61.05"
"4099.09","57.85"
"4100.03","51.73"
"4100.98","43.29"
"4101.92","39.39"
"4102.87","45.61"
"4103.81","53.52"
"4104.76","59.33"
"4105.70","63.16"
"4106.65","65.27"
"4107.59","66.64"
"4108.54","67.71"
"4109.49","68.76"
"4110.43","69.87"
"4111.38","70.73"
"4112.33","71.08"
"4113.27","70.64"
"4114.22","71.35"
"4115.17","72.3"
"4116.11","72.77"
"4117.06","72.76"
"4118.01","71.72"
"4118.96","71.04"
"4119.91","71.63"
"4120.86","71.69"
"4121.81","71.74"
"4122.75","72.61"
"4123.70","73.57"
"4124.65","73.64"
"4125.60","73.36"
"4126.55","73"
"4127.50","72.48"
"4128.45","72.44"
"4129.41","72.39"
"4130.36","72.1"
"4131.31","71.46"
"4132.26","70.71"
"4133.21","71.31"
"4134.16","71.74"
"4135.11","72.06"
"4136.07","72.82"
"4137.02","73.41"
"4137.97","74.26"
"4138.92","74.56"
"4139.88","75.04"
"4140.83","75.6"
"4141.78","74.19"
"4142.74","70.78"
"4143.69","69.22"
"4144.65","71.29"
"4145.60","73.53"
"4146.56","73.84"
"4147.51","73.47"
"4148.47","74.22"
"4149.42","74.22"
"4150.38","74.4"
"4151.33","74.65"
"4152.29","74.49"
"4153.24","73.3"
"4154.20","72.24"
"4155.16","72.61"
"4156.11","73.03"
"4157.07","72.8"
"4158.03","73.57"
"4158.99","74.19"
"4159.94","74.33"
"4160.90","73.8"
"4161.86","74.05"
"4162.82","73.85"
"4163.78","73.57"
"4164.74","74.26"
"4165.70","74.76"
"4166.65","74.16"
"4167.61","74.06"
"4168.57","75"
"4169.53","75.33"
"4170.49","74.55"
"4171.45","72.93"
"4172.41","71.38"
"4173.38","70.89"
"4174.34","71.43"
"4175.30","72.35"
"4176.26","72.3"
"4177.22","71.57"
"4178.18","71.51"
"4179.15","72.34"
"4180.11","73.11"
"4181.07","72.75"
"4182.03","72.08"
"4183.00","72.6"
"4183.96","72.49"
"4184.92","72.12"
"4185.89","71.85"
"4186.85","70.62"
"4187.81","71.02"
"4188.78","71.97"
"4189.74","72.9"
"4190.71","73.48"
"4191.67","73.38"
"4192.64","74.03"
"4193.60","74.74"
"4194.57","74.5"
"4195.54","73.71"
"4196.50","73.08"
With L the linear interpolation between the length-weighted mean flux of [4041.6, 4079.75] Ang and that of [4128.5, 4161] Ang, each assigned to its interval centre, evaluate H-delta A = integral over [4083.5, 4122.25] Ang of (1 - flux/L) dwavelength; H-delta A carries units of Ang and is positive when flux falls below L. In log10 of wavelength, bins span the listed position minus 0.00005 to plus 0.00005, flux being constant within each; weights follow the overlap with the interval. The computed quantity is 3.3 Ang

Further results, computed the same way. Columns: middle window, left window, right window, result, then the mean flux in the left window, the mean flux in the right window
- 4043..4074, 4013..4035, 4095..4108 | -3.0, 73.3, 57.3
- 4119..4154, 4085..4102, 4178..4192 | -2.2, 65.4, 72.3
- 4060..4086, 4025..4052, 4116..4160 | 0.4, 73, 72.9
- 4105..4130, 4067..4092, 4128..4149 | 0.6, 71.9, 72.7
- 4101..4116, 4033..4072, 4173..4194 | 1.9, 72.9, 72.4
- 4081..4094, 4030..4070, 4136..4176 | 0.2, 72.8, 73.5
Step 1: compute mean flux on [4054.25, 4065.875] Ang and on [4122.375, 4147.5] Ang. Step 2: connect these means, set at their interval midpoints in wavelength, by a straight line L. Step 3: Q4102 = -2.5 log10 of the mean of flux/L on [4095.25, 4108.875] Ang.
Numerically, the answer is 0.25 mag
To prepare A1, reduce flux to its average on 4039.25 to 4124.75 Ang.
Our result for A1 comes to 69.8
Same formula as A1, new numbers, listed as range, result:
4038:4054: 73.2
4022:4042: 73.4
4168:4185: 72.6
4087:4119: 65.4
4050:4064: 73.3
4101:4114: 62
